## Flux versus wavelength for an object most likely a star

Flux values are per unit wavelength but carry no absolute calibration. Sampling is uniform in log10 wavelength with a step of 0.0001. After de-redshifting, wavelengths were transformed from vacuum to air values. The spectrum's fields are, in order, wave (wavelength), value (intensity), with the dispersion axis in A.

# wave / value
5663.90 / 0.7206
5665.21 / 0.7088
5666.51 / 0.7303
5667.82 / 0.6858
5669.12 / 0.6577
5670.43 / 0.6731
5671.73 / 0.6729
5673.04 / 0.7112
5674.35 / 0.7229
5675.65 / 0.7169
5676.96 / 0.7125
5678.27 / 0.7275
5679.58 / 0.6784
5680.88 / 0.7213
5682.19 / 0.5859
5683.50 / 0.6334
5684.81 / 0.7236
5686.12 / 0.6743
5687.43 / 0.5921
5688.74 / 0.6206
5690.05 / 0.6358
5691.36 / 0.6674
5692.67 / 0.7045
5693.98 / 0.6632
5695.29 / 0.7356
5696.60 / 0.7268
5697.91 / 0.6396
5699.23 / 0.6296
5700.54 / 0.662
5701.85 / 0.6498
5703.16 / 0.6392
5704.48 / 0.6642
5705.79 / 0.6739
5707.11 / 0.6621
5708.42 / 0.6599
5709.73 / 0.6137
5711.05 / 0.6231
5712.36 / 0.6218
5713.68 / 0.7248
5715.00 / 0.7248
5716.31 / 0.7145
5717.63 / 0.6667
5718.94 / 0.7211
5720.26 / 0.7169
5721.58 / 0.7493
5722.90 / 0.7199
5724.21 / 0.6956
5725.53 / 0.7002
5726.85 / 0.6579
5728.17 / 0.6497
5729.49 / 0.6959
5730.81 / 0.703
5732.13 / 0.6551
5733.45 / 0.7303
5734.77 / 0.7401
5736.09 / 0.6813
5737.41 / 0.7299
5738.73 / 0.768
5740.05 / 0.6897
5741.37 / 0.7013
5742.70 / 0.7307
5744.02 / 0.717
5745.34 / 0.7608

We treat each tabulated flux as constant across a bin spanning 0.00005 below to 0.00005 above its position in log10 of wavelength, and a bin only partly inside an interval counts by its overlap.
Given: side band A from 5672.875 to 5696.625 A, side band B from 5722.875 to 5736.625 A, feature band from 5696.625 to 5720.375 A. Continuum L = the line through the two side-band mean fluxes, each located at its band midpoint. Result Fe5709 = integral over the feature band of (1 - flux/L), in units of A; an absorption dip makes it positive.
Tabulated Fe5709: 0.7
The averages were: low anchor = 0.68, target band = 0.668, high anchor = 0.693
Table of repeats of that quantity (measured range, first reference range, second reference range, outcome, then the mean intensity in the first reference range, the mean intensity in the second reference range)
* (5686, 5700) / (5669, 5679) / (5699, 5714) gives 0.2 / 0.701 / 0.651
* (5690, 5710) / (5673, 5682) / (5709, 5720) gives 0.7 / 0.707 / 0.678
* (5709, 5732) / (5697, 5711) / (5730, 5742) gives -0.2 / 0.65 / 0.711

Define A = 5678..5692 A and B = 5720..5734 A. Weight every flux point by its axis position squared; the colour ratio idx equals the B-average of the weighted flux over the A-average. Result 1.07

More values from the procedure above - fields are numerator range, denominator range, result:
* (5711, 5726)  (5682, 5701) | 1.07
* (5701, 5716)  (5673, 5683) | 0.96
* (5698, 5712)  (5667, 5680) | 0.94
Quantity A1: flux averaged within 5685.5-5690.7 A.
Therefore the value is 0.63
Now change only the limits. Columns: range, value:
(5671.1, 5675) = 0.702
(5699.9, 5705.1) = 0.654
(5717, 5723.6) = 0.716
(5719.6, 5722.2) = 0.732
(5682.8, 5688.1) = 0.655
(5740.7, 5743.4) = 0.715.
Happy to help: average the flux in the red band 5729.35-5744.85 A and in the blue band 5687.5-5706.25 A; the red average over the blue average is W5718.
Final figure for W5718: 1.08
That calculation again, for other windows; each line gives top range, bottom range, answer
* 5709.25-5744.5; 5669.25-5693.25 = 1.03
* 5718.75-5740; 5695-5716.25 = 1.06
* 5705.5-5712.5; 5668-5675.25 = 0.93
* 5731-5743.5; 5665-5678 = 1.02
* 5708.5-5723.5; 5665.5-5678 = 0.99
